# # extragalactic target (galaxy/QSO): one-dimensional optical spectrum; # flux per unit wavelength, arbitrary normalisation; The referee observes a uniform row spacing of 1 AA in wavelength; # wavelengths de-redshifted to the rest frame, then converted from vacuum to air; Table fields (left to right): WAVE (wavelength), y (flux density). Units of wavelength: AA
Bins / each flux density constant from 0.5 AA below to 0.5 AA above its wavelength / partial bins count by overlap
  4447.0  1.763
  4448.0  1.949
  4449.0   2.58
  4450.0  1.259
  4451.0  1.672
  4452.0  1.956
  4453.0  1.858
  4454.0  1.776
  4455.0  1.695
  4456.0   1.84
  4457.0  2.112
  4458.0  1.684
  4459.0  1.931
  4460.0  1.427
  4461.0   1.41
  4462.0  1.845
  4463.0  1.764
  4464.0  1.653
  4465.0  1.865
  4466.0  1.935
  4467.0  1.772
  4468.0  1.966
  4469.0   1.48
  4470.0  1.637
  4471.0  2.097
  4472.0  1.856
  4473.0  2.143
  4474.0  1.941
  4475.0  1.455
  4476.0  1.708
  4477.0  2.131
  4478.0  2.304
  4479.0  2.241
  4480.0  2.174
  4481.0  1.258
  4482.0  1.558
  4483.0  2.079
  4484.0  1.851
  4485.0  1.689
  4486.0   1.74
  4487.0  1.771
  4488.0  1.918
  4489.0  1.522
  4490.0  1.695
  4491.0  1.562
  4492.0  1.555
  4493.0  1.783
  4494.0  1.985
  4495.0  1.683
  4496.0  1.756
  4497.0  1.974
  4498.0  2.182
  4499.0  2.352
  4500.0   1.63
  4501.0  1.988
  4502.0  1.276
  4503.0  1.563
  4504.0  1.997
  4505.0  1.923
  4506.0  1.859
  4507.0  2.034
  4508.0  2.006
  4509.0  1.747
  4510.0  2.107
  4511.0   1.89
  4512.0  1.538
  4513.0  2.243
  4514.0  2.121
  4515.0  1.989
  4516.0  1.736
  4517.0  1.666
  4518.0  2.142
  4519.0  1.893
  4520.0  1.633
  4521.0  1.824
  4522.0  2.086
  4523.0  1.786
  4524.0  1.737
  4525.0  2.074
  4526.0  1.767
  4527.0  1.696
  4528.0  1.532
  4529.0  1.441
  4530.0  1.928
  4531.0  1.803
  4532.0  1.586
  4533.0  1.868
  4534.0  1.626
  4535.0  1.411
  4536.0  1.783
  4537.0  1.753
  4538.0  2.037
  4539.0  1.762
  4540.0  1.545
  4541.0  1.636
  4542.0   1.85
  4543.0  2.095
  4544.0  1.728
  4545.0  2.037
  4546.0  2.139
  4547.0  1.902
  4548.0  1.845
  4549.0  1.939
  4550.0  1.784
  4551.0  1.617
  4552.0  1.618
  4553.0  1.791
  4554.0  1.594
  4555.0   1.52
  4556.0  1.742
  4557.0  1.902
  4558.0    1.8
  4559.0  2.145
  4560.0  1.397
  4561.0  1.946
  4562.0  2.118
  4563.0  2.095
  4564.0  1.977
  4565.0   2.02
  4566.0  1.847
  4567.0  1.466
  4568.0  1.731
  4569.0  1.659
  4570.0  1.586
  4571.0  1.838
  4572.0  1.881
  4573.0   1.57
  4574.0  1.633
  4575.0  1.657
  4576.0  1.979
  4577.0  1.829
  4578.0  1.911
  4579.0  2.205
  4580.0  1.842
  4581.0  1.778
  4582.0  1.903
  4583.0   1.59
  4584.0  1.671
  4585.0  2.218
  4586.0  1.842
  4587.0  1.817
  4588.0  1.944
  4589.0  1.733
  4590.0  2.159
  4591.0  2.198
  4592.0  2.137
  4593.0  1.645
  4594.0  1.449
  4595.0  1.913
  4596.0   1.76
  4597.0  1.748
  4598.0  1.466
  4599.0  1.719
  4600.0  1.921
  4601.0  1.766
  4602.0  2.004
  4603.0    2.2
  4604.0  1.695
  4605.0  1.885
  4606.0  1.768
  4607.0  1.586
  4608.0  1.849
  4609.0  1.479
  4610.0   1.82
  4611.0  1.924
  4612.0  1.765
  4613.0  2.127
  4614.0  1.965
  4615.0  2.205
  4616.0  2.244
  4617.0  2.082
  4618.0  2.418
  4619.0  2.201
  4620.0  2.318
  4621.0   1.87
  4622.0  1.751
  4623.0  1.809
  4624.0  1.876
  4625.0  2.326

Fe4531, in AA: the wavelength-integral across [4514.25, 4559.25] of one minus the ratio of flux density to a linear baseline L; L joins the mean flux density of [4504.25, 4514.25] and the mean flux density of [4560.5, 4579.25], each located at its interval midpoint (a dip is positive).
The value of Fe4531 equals 2.3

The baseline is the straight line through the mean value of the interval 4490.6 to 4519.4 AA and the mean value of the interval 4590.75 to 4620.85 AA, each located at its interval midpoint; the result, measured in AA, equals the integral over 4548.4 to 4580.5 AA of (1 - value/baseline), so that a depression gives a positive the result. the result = 1.52 AA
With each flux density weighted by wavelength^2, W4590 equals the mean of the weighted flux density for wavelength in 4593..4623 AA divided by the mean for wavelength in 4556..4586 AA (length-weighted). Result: 1.0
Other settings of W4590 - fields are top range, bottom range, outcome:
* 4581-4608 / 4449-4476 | 1.09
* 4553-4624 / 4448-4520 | 1.06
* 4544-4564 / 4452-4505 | 1.05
